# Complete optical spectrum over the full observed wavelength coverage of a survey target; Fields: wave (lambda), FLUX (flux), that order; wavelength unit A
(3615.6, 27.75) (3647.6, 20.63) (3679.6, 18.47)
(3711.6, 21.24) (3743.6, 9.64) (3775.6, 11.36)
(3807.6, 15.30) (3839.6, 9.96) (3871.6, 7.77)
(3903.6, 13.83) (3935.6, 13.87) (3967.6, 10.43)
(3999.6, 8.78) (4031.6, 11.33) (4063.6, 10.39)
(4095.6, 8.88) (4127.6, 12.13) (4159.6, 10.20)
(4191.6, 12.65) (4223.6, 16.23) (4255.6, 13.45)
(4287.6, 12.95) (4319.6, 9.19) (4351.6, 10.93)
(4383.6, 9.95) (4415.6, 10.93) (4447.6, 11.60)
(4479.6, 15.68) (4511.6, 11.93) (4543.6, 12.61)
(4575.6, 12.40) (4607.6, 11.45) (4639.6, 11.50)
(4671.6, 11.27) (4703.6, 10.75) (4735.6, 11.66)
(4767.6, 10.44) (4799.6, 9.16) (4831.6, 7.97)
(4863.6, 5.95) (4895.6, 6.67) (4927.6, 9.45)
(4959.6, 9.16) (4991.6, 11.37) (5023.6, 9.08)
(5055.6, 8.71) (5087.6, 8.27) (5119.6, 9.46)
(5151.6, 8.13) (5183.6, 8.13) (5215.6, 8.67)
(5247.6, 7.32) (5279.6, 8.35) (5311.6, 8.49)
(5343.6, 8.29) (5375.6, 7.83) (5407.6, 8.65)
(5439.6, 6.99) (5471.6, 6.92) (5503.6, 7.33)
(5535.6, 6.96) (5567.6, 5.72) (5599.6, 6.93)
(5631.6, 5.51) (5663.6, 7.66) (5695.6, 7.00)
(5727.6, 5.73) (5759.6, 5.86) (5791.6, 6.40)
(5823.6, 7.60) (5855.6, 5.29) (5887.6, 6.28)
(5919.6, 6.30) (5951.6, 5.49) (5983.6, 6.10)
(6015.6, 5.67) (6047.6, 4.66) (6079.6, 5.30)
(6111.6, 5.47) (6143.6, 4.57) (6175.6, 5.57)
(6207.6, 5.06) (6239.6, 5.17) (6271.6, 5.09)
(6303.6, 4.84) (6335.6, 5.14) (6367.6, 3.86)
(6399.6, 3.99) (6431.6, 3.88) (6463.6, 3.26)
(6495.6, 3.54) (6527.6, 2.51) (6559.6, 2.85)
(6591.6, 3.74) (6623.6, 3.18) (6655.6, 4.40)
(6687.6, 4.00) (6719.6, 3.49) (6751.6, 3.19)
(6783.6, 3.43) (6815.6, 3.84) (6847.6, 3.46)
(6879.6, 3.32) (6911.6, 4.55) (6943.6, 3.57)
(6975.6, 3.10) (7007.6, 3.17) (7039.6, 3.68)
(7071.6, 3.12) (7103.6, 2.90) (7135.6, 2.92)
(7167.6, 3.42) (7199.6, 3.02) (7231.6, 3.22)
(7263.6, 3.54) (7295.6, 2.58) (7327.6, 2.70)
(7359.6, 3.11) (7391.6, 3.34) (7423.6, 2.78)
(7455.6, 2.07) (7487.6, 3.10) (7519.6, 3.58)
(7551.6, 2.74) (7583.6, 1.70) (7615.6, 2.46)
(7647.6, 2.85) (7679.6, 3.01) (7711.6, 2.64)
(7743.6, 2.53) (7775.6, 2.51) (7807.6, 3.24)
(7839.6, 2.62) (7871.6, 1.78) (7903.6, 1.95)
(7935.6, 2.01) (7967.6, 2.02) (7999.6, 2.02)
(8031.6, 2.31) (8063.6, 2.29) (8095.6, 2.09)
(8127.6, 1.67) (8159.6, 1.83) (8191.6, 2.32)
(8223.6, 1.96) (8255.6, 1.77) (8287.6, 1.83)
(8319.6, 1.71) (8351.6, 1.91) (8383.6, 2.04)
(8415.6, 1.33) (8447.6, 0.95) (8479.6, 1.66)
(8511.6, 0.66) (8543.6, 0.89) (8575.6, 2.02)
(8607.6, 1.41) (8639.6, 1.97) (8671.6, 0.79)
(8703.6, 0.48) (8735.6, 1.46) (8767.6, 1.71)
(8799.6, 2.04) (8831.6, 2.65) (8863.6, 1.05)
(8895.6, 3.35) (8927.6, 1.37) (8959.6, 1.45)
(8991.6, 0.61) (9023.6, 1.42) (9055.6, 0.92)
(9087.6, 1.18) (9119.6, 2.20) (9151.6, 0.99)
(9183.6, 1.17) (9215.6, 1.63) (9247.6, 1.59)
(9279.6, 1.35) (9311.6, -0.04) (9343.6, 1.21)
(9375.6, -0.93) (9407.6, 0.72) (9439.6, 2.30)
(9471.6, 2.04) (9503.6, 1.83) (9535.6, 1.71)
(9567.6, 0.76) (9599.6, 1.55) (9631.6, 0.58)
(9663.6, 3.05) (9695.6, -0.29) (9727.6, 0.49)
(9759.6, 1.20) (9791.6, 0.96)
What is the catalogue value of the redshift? 0.00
